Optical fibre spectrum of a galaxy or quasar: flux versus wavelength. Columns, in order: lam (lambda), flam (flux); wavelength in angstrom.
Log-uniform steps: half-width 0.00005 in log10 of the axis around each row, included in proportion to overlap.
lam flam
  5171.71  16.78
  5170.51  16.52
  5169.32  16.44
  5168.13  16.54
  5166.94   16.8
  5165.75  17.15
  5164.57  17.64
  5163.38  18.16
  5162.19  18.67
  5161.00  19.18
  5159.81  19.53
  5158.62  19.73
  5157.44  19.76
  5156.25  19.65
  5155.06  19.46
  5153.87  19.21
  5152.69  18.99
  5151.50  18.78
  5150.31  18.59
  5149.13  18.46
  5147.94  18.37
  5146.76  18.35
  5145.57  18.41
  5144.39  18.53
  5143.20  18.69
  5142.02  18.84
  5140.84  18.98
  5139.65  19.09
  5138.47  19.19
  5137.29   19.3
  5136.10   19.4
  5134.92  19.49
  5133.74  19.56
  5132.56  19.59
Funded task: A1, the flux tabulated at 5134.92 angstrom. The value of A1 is 19.49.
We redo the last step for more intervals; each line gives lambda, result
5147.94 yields 18.37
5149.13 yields 18.46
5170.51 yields 16.52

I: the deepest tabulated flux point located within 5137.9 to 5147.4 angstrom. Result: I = 18.35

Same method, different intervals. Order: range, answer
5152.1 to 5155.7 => 18.99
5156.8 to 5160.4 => 19.53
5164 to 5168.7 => 16.54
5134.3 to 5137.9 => 19.3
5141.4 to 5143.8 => 18.69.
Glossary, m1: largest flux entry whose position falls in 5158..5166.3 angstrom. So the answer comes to 19.73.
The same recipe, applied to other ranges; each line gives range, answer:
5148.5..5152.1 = 18.78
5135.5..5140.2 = 19.4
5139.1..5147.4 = 19.09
